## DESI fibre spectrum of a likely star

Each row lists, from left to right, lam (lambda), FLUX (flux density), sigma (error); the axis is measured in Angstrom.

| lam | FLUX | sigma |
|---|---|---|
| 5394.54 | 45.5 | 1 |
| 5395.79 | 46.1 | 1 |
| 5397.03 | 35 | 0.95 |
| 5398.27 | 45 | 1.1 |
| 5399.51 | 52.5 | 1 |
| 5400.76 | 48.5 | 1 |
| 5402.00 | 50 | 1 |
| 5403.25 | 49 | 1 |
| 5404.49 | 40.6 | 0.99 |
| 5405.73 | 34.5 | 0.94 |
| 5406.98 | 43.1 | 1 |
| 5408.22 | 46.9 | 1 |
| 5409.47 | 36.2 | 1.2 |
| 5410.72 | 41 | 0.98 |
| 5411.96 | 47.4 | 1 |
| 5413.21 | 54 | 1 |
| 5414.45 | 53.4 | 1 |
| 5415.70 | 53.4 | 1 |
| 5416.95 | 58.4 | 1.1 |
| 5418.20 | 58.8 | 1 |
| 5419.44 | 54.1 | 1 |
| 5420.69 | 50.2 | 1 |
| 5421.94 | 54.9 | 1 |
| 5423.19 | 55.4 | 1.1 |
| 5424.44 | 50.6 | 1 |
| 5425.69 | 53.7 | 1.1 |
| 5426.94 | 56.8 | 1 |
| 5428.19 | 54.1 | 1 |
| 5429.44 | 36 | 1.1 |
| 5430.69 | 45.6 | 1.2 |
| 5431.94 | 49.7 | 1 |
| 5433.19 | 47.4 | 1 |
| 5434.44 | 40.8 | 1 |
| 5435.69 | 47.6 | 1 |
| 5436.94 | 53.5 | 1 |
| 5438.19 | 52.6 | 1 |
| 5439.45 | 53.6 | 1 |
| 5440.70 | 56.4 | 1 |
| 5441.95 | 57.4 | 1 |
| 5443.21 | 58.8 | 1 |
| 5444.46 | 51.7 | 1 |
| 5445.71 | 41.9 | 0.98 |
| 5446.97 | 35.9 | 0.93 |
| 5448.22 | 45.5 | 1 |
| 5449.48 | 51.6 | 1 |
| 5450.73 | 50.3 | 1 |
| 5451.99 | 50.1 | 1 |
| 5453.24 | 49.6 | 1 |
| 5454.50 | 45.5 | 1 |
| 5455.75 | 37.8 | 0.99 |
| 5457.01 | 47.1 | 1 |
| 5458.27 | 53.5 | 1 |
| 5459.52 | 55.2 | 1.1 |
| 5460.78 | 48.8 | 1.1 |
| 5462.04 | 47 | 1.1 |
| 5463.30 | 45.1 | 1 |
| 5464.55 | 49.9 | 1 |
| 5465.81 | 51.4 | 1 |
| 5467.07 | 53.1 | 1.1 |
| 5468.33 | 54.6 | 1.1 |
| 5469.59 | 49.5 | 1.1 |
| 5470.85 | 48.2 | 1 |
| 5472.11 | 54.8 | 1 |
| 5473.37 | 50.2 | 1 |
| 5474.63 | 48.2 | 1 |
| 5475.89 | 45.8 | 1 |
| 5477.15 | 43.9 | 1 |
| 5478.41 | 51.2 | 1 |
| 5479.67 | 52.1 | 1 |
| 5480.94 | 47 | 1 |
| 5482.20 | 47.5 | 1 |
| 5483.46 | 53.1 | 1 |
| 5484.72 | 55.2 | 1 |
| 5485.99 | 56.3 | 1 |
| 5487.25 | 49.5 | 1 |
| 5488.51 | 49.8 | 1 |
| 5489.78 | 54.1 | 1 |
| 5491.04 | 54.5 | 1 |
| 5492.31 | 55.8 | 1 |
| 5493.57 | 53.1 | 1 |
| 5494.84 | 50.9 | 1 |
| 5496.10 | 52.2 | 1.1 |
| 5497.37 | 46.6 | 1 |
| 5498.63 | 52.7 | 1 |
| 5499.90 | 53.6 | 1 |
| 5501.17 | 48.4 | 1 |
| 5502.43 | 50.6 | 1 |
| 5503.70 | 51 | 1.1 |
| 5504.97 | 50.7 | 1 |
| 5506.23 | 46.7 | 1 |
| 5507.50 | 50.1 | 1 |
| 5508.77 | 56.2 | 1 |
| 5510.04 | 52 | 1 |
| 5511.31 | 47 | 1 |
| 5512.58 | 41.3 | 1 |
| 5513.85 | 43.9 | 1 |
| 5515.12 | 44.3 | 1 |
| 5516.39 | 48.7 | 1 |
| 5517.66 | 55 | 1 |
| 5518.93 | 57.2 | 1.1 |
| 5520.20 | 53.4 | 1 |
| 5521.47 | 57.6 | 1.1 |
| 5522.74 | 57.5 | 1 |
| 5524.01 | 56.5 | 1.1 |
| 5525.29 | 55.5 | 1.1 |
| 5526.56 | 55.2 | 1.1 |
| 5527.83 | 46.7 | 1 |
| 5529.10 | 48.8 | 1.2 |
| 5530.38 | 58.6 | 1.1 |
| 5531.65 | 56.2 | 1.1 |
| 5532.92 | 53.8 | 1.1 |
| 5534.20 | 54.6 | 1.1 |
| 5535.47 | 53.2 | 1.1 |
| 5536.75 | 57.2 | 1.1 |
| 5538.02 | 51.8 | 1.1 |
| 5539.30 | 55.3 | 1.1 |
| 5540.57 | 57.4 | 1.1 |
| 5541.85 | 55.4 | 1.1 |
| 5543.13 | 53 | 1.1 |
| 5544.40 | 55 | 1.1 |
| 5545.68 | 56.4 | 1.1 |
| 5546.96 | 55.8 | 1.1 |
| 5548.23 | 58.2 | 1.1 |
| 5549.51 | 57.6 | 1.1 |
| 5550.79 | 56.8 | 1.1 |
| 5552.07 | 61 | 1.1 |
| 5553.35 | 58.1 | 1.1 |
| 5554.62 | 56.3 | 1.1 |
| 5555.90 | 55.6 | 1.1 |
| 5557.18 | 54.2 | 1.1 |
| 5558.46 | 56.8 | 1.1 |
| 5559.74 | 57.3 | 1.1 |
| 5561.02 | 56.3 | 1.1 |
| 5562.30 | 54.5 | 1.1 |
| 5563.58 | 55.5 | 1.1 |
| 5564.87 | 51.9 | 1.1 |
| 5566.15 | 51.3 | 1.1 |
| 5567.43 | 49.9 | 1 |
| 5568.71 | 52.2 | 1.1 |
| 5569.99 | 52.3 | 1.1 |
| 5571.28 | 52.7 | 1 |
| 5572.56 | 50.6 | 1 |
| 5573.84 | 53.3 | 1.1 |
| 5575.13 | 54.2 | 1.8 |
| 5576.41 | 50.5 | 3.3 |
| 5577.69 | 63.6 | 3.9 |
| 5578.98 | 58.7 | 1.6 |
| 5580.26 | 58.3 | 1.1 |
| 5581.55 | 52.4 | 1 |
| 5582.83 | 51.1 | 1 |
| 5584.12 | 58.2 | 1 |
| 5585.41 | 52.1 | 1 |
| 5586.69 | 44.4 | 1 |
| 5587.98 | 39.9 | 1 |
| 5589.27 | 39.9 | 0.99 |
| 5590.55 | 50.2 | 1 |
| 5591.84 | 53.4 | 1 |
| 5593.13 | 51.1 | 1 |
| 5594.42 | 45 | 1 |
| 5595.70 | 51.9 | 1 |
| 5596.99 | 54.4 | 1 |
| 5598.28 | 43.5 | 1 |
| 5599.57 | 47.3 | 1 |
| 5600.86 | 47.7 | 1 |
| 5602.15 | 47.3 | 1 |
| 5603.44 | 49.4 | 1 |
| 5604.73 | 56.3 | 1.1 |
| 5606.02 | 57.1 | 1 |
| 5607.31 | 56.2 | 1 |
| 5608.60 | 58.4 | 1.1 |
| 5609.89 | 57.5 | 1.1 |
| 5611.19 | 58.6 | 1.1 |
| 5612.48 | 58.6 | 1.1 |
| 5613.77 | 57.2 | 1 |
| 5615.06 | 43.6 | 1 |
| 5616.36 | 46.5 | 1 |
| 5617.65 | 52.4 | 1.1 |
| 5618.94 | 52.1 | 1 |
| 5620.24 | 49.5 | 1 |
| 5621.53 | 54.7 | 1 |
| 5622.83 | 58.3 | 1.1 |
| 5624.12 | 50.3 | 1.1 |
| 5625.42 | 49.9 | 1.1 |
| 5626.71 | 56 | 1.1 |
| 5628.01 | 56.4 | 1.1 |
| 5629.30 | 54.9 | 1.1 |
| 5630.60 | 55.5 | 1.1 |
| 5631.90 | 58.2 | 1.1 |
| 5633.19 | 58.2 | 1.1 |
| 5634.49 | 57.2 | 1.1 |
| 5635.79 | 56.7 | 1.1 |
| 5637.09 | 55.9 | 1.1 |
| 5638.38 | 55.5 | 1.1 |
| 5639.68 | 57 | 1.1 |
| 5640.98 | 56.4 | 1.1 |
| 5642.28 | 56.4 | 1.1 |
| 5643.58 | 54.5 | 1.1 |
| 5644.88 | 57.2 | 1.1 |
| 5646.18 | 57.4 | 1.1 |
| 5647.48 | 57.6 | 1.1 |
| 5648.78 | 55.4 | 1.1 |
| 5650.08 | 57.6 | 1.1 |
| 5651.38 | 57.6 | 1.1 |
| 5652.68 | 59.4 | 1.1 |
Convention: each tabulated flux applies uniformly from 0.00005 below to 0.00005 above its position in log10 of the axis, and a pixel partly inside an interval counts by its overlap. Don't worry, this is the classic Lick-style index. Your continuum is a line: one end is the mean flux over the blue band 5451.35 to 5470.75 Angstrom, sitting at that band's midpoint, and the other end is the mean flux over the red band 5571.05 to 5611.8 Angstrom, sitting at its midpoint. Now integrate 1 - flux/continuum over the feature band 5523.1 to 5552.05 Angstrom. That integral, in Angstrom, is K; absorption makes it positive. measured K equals -2.4 Angstrom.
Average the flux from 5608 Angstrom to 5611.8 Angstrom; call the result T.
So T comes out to 58.1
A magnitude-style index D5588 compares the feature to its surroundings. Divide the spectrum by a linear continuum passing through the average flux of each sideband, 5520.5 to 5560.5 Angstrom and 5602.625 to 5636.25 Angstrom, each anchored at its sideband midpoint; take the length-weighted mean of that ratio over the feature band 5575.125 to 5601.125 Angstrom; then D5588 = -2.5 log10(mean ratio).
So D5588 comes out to 0.09 mag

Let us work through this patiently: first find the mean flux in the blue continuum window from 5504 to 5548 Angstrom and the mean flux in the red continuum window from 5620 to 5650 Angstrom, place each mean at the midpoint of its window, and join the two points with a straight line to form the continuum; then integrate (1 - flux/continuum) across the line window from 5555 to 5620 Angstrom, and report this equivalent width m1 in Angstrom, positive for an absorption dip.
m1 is 2.4 Angstrom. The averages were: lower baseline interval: 52.9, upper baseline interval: 55.7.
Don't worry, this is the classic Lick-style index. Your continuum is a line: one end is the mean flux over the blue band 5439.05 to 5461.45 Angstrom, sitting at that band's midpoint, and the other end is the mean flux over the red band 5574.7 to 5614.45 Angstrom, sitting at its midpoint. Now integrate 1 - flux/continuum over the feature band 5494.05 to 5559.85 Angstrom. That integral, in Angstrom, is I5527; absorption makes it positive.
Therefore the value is -3.01 Angstrom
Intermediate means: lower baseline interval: 49.4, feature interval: 53.4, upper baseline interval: 52.4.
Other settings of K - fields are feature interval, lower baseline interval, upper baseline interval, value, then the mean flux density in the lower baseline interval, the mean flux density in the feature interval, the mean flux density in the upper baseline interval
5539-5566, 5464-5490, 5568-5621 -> -2.4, 50.7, 56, 51.9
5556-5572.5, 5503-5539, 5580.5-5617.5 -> -0.7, 52.2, 53.7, 51.1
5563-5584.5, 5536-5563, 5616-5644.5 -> 0.7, 56.2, 53.9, 54.8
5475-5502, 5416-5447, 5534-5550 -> 1.2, 51.3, 51.1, 55.5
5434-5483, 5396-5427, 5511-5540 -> 0.9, 48.8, 49.4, 52.7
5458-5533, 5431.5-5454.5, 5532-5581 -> 1.3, 49.6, 51.3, 55.2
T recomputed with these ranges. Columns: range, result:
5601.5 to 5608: 53.3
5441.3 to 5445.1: 56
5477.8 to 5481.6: 50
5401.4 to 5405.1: 46.5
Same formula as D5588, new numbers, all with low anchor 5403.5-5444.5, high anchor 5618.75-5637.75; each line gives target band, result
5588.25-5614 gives 0.05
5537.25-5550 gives -0.05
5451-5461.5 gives 0.05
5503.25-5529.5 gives 0.02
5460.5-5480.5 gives 0.03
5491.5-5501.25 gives 0.00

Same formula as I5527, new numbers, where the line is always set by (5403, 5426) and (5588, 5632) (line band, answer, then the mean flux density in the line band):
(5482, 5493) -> -0.6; 53.1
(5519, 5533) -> -1.1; 54.7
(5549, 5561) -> -1.3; 57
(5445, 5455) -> 0.7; 46.4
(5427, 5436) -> 0.5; 46.5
